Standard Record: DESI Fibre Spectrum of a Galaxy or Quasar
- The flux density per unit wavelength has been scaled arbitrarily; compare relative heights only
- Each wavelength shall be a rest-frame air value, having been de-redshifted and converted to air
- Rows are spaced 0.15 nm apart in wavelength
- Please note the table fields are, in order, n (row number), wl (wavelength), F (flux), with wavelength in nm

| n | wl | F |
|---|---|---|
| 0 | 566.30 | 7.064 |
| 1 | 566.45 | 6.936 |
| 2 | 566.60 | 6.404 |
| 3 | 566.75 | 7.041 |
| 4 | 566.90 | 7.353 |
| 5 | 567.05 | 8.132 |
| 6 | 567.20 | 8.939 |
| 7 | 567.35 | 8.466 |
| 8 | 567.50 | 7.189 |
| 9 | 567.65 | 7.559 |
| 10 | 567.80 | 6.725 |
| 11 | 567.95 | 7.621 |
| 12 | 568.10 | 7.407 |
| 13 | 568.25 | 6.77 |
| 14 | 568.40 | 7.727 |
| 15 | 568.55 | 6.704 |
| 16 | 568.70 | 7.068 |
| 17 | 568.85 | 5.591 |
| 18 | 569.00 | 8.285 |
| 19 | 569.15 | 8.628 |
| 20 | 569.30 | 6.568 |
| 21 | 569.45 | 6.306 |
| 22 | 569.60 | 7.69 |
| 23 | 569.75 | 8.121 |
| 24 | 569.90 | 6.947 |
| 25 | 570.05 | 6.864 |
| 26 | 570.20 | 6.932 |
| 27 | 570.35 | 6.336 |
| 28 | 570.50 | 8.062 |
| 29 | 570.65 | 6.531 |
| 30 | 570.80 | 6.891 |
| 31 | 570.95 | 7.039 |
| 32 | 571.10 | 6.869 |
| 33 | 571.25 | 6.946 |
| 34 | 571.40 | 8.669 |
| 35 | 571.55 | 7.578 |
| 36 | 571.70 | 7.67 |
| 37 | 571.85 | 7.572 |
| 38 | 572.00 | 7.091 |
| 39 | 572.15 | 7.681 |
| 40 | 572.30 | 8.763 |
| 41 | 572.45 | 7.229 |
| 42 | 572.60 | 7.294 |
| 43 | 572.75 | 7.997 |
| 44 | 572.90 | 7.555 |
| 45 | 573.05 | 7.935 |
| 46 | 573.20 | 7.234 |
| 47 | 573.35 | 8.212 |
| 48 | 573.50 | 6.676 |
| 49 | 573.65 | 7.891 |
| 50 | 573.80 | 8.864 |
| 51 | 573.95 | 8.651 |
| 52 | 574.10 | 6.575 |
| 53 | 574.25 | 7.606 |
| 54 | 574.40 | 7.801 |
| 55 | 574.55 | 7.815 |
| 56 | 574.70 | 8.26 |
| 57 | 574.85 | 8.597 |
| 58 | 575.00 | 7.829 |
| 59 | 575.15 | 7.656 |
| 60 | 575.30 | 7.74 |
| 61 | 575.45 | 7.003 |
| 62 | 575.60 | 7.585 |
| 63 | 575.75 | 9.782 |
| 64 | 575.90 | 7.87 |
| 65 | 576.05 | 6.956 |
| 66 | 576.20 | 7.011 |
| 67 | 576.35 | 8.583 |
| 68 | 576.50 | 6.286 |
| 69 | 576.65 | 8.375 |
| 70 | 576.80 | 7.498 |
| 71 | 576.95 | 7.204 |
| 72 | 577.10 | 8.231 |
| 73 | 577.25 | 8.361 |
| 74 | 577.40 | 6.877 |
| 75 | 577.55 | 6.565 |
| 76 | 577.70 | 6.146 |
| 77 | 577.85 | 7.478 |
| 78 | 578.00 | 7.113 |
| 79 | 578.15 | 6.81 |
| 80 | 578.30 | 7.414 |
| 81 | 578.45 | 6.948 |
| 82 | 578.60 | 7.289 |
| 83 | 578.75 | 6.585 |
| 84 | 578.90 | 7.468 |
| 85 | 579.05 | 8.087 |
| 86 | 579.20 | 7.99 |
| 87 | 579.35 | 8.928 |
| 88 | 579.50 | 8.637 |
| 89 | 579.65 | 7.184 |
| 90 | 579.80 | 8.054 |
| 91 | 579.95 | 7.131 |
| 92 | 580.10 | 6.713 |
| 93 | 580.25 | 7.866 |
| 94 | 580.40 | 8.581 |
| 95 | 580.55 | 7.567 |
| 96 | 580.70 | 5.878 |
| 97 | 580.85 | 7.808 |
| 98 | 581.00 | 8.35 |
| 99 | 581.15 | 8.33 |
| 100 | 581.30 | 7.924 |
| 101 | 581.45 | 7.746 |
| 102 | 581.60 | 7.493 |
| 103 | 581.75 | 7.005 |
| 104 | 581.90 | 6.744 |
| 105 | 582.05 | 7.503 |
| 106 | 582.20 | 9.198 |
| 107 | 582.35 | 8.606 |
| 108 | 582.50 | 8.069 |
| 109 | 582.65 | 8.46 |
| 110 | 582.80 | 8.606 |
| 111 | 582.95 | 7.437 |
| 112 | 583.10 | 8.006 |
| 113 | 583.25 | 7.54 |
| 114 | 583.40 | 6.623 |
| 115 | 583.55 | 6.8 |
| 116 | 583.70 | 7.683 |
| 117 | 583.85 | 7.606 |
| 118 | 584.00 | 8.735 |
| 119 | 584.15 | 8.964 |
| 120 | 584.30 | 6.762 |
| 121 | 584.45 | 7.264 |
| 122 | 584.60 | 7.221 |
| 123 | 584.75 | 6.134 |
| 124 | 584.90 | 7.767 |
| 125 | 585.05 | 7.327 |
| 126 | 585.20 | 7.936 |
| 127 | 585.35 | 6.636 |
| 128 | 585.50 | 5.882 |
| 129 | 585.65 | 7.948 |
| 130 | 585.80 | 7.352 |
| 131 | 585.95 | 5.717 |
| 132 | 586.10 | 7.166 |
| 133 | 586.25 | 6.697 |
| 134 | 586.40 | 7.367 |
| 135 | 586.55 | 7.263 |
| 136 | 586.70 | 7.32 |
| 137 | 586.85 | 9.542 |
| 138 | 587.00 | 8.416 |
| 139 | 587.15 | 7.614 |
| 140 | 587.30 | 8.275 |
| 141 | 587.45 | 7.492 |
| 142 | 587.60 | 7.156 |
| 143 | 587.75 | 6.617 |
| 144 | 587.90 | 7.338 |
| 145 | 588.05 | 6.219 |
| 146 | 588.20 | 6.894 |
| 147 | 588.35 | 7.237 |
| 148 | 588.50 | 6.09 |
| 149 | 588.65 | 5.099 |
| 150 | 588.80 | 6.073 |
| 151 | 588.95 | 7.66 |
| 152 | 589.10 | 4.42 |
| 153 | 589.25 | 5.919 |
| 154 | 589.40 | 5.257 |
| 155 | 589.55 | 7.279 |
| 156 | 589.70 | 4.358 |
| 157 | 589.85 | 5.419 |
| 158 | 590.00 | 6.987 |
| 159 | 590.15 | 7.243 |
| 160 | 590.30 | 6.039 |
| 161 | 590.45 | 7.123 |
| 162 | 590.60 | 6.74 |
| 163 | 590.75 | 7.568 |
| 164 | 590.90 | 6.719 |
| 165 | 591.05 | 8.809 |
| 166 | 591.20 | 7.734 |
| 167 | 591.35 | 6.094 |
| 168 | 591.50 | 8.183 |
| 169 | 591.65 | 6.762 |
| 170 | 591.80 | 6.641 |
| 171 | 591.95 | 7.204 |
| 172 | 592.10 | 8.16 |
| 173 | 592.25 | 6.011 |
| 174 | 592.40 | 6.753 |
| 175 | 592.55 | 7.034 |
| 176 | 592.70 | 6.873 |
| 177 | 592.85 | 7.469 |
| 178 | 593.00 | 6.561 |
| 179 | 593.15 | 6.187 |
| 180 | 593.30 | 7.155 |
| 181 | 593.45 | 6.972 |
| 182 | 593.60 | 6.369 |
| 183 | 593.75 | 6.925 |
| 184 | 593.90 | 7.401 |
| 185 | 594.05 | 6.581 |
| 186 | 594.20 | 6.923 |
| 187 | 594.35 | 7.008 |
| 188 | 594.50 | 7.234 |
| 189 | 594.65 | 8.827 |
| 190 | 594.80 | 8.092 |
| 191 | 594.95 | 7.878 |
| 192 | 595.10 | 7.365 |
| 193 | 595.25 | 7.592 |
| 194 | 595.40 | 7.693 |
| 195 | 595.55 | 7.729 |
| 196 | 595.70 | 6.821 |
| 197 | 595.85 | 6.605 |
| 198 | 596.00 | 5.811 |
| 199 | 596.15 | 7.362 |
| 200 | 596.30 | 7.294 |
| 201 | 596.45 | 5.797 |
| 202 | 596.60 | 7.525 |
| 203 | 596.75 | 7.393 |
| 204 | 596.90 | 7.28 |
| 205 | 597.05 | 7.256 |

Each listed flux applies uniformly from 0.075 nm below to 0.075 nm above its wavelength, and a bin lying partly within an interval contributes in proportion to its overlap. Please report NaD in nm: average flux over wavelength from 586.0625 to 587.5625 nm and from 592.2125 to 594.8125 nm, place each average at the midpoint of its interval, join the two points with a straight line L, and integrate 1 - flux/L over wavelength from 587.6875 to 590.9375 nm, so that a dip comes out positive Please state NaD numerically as 0.47 nm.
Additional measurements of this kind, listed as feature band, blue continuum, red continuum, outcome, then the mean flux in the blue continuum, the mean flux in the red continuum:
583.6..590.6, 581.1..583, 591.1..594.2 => 0.484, 7.93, 6.97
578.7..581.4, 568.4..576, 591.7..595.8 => -0.122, 7.54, 7.16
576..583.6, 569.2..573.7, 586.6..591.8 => -0.466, 7.38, 6.87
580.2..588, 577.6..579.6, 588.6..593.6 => -0.495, 7.44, 6.69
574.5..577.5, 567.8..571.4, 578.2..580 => -0.115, 7.15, 7.64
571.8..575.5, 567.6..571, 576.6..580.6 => -0.217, 7.14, 7.52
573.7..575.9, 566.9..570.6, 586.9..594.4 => -0.235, 7.35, 6.83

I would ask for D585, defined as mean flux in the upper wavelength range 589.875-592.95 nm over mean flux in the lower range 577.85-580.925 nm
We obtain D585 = 0.9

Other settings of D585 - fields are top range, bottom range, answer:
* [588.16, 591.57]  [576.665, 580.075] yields 0.88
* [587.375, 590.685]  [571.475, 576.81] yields 0.83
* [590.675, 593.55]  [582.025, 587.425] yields 0.93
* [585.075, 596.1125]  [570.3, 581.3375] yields 0.92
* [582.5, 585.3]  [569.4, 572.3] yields 1.04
